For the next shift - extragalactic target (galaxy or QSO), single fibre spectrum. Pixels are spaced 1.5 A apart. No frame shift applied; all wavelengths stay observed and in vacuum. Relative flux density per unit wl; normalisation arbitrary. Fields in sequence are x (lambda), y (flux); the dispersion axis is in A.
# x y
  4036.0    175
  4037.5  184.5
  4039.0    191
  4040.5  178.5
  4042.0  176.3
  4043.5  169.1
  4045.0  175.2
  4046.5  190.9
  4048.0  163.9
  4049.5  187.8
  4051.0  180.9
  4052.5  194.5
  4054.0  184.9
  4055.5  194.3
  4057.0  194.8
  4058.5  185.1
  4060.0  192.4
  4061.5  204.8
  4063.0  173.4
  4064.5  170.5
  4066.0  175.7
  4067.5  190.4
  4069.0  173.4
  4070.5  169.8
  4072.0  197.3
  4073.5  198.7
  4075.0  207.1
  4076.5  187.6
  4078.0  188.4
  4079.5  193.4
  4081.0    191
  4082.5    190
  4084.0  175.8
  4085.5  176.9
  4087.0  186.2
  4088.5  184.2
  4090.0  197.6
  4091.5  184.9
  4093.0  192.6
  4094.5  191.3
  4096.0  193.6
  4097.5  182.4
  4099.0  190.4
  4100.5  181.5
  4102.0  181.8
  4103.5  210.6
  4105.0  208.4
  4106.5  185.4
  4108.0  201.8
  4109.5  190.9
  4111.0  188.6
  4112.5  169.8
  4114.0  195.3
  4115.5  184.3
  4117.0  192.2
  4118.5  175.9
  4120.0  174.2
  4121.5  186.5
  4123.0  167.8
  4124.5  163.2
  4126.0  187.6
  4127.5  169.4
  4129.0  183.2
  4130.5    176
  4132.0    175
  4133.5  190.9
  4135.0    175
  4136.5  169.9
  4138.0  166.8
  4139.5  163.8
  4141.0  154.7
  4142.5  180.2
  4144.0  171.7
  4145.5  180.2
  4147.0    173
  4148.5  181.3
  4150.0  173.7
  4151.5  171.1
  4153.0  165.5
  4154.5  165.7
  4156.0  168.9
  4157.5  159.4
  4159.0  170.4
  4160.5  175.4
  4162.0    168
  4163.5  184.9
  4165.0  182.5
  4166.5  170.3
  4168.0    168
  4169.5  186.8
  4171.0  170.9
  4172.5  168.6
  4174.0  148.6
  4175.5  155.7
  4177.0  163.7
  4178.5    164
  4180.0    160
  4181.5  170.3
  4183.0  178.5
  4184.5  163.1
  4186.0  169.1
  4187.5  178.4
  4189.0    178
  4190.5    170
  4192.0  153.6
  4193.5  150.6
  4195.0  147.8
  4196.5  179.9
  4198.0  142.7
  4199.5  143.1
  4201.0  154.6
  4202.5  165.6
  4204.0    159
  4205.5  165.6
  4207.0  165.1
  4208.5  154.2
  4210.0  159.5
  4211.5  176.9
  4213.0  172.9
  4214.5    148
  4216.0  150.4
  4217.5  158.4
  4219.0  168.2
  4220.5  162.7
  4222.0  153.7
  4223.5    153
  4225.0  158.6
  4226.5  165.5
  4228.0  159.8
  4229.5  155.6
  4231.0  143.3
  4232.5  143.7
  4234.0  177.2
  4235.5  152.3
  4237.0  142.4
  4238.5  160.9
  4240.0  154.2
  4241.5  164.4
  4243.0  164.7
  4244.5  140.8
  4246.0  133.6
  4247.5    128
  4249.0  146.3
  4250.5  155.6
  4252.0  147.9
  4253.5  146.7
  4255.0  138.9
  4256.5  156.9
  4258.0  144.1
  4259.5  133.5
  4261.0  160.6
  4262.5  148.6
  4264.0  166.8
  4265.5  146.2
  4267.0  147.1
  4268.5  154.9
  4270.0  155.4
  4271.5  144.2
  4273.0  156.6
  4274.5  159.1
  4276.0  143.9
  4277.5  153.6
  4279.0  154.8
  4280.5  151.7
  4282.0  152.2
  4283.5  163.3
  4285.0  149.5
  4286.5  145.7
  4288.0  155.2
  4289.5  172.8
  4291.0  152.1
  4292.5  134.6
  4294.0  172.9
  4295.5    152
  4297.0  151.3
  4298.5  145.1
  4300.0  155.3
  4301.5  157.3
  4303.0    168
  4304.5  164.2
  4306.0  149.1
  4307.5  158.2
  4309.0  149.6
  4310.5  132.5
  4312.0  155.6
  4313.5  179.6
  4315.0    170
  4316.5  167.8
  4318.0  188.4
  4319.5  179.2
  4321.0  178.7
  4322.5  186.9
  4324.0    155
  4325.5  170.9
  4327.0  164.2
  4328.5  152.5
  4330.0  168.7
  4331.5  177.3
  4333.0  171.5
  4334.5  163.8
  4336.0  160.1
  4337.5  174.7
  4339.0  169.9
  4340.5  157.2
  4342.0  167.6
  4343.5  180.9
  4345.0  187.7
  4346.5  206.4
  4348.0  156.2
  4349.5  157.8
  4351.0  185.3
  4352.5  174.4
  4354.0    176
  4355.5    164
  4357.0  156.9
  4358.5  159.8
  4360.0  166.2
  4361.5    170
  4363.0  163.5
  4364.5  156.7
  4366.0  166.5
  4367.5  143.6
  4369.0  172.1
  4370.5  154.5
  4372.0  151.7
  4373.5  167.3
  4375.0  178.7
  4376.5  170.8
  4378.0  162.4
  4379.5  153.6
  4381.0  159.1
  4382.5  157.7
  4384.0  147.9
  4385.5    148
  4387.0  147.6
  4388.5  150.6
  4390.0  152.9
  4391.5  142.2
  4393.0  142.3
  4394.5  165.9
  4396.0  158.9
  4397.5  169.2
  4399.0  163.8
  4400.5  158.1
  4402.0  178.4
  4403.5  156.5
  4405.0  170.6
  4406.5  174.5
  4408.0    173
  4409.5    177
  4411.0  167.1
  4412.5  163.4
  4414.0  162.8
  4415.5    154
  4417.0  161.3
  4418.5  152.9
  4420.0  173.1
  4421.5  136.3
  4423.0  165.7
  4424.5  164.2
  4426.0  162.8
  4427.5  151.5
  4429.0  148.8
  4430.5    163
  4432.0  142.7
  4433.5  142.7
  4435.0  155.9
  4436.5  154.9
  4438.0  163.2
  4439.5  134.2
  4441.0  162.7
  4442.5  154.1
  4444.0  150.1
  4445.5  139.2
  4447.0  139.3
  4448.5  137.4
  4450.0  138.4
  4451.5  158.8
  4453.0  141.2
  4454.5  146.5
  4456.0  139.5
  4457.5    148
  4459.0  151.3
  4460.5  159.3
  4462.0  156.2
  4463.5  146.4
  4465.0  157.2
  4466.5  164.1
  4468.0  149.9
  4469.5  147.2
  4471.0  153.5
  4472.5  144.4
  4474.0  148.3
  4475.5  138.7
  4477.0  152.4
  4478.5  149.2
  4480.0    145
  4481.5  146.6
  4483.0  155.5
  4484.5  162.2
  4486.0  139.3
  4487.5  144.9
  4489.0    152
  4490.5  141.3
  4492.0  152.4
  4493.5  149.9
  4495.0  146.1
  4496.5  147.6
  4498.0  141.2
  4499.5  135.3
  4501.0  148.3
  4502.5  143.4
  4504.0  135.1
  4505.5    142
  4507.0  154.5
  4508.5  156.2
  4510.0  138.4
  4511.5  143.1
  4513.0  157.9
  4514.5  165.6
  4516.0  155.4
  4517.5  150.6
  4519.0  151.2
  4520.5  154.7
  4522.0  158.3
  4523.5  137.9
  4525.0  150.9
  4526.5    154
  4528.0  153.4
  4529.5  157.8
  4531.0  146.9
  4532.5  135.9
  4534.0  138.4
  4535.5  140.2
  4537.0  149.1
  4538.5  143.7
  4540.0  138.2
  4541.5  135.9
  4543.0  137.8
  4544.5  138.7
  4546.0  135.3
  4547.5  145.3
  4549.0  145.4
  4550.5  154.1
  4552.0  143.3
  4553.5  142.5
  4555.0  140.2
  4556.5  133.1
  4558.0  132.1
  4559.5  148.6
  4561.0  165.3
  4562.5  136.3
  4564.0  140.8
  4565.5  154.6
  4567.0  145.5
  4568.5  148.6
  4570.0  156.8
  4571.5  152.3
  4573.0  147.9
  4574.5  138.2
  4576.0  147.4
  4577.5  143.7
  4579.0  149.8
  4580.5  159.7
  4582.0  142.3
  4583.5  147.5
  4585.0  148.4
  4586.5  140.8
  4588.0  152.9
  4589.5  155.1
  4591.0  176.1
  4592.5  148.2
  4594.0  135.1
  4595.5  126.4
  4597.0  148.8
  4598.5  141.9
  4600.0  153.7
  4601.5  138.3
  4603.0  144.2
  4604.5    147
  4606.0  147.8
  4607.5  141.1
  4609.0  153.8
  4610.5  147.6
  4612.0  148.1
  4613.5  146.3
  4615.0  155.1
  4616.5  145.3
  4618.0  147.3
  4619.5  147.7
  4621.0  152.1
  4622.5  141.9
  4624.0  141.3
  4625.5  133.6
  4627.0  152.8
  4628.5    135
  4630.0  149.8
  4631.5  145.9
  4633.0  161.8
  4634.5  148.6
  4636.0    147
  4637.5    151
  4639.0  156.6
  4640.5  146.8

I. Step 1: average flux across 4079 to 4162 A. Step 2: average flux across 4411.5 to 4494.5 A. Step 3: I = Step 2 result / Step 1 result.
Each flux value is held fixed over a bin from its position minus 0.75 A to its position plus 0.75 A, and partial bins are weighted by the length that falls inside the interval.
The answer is 0.84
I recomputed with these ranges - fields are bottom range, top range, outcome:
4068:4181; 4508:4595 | 0.82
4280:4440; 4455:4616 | 0.91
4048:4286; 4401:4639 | 0.88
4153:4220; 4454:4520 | 0.90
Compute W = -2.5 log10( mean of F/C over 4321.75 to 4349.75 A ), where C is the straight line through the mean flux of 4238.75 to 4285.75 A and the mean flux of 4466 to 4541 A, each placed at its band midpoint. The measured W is -0.14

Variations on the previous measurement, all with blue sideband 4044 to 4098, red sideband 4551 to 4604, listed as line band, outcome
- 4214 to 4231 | 0.115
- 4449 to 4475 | 0.042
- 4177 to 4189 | 0.053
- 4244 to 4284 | 0.150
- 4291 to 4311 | 0.102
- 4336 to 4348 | -0.065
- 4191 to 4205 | 0.137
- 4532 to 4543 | 0.072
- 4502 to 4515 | 0.027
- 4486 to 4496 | 0.045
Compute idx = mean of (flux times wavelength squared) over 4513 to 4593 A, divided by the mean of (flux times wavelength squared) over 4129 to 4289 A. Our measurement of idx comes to 1.08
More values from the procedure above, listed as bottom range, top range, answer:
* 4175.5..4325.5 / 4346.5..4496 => 1.07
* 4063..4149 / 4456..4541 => 0.97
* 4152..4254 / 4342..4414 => 1.11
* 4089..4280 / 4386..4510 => 1.04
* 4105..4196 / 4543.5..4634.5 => 1.03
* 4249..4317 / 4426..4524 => 1.06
